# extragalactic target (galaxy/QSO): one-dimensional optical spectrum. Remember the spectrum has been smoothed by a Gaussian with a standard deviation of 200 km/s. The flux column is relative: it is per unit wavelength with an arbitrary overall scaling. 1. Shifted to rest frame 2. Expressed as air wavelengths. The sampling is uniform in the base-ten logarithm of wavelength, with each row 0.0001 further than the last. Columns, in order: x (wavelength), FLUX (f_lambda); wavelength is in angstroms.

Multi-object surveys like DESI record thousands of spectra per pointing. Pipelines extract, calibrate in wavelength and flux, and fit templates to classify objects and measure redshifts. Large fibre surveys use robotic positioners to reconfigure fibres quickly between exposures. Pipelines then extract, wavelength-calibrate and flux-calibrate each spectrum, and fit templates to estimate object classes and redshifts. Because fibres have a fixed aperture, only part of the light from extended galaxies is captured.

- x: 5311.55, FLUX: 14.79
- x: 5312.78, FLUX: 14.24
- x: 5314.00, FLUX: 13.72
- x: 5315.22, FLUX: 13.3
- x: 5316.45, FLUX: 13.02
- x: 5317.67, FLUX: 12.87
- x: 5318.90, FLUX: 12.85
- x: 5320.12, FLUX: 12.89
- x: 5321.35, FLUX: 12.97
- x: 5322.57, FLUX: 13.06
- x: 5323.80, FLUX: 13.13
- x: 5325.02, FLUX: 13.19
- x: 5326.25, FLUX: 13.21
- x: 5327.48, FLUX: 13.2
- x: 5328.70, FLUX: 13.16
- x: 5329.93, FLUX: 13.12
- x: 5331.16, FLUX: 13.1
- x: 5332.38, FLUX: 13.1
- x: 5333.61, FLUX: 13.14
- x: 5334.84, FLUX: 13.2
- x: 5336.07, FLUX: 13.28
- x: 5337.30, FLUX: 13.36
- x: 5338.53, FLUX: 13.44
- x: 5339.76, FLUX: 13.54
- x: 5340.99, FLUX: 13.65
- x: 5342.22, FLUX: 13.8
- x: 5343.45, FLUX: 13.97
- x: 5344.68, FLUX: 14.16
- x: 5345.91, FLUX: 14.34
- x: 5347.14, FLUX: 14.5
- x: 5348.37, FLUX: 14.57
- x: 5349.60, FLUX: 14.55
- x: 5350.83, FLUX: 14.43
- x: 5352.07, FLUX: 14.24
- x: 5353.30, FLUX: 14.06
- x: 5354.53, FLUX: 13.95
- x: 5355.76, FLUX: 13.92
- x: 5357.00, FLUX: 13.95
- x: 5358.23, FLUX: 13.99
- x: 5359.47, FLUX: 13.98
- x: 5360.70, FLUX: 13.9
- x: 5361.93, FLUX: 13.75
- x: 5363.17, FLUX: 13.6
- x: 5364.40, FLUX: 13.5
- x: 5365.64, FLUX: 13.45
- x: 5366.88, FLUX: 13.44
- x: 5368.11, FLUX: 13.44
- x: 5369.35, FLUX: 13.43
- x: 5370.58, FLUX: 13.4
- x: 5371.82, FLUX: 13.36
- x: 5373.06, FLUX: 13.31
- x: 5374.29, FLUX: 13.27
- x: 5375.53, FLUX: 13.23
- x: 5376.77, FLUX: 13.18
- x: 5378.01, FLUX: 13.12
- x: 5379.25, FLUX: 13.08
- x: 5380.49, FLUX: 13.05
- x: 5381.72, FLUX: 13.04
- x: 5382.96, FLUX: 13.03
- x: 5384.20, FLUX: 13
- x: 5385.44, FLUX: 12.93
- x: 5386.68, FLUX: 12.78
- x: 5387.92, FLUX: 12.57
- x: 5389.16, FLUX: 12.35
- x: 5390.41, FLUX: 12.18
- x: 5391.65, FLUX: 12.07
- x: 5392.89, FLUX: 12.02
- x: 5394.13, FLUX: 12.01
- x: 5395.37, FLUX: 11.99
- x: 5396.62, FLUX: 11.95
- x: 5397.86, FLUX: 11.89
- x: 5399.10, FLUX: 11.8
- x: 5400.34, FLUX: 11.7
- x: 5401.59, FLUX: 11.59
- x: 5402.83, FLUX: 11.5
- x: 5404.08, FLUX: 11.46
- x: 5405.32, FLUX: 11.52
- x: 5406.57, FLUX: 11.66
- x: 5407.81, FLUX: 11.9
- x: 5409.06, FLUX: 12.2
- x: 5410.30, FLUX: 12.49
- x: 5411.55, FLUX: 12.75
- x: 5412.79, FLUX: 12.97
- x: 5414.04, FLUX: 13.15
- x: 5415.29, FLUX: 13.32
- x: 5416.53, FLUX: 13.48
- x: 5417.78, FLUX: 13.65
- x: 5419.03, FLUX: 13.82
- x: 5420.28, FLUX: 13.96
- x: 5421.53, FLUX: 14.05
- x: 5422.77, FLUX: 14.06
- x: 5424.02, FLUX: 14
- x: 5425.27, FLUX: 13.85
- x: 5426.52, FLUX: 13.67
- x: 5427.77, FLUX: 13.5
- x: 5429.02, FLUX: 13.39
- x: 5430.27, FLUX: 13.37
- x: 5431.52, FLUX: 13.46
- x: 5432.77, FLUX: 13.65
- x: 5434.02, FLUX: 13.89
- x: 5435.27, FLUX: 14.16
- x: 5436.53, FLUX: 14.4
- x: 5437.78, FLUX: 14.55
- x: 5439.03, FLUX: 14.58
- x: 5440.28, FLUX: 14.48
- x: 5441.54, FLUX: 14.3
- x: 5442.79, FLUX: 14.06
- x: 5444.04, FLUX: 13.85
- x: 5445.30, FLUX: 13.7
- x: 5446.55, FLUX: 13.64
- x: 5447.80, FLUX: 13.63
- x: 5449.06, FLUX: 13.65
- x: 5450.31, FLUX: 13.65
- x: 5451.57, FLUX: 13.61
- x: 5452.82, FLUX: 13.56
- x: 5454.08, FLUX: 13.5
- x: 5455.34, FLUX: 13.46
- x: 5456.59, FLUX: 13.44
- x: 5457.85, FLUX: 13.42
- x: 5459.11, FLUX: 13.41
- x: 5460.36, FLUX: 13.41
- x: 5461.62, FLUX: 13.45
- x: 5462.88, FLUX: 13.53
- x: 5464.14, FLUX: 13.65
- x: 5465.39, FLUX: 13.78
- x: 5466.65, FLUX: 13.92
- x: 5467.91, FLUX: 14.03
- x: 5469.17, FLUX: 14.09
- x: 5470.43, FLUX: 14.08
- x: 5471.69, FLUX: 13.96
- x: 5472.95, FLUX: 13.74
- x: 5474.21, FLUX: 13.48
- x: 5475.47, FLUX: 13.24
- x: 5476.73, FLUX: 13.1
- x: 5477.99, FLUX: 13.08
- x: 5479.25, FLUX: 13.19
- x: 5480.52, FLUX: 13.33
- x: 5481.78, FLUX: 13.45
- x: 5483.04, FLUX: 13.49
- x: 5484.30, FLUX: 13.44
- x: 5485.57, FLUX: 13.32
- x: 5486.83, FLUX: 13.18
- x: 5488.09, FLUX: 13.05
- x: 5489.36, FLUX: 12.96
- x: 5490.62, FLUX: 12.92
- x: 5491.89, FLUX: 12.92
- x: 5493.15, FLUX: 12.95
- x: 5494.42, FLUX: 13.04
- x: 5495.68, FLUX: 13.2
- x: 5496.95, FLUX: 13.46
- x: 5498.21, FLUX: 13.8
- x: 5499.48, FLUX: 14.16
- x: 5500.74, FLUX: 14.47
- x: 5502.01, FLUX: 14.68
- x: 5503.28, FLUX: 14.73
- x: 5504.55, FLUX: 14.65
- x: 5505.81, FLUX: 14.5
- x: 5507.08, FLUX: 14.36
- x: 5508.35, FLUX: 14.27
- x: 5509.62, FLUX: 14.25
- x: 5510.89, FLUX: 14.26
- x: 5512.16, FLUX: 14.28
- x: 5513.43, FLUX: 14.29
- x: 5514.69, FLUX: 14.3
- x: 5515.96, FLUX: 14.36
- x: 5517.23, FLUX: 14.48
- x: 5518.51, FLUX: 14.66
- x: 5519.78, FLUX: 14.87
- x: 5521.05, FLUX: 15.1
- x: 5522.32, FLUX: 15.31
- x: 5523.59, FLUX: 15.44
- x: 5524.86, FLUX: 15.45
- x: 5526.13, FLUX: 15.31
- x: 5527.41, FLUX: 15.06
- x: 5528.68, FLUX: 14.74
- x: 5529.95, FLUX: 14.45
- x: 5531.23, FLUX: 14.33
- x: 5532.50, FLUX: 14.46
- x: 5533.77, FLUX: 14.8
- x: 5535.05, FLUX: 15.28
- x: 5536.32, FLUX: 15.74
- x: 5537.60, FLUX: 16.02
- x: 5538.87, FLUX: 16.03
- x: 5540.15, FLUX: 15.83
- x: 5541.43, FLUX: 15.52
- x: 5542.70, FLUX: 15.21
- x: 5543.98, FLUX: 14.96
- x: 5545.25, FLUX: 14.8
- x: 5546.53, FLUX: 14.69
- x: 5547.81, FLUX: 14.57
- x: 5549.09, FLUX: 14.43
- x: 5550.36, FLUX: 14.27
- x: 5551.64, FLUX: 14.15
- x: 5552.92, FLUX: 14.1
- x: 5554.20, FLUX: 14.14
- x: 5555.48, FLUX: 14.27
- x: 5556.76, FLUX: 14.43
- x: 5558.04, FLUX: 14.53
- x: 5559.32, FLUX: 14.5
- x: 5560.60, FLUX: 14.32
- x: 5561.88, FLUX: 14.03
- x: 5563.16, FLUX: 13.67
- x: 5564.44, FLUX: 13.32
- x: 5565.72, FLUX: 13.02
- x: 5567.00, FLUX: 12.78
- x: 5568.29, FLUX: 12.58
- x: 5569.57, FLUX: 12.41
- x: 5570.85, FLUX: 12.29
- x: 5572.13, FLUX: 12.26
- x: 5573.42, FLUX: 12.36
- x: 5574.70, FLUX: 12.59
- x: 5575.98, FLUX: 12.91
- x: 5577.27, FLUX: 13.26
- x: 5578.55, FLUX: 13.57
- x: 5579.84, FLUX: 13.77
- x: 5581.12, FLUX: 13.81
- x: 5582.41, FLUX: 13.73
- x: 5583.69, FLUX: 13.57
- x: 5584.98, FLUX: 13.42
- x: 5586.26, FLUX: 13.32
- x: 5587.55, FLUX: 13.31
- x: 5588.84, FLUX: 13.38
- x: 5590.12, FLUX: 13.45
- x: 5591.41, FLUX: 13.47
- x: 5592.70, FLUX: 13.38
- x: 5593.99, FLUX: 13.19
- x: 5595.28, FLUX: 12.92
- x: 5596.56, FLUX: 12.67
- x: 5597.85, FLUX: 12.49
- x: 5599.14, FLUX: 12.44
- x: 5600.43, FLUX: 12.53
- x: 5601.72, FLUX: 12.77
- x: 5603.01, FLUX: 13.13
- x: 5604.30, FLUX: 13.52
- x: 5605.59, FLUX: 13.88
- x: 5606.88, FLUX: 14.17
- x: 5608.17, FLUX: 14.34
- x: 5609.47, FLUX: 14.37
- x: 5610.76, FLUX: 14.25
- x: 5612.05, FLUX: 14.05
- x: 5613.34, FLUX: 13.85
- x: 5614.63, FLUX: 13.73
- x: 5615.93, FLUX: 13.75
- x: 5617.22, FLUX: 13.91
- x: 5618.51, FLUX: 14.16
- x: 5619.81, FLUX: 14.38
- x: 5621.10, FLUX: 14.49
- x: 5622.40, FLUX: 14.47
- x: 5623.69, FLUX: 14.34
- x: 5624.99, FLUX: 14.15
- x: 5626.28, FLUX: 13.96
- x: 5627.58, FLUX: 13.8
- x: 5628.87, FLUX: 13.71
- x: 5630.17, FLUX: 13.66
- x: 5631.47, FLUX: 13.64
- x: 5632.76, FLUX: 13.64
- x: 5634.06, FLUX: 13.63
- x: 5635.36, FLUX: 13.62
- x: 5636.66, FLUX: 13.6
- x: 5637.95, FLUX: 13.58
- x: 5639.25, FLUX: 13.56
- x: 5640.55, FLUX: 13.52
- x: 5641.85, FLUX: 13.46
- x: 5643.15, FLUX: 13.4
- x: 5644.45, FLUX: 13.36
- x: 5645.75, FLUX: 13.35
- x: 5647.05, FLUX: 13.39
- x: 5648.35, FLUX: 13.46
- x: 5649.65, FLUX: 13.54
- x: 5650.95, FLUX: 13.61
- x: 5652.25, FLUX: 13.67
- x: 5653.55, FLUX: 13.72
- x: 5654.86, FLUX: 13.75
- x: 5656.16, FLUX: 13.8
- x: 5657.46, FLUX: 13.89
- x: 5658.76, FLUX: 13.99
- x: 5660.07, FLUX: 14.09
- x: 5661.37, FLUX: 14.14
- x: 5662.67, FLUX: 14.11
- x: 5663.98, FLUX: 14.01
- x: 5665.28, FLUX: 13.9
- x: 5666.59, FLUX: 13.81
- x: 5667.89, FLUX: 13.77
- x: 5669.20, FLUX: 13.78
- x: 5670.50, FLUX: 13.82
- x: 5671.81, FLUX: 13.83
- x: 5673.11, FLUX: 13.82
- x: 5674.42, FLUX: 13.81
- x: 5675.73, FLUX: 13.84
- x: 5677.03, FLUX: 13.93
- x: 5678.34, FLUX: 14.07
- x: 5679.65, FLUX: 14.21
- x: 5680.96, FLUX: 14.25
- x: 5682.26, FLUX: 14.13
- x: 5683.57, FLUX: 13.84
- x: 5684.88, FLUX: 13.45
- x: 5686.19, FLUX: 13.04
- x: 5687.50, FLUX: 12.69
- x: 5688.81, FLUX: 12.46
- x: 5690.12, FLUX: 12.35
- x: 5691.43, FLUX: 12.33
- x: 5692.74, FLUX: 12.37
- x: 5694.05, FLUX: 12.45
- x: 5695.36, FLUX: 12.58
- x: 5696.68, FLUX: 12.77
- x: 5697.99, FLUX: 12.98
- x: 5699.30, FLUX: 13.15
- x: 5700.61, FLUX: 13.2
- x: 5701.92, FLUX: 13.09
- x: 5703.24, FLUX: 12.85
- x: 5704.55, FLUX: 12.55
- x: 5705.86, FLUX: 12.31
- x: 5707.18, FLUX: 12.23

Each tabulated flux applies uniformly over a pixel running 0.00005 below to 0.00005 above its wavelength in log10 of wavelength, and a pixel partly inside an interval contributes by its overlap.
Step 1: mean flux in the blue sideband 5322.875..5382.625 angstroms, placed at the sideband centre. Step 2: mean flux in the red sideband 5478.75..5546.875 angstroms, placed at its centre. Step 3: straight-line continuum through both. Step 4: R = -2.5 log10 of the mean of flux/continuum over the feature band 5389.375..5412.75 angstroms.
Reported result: 0.16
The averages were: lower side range 13.6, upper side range 14.4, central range 12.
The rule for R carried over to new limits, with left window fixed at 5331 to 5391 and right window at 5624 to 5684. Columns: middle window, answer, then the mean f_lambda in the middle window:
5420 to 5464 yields -0.02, 13.8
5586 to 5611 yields 0.03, 13.3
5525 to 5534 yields -0.09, 14.8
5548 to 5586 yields 0.01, 13.5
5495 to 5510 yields -0.04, 14.2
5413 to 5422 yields 0.00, 13.6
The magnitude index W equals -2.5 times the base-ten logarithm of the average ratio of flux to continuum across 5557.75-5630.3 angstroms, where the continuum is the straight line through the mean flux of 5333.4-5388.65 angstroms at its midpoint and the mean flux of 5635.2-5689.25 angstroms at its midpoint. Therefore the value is 0.01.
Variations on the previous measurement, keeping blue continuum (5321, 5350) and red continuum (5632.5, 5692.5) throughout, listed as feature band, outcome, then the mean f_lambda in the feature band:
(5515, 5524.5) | -0.10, 14.9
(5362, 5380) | 0.02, 13.3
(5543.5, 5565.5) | -0.05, 14.3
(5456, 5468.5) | 0.00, 13.6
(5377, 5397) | 0.08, 12.6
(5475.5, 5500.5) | 0.02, 13.3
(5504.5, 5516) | -0.06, 14.3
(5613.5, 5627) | -0.04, 14.1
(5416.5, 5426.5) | -0.02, 13.9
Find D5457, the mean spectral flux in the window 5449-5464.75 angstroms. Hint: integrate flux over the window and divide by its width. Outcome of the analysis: 13.5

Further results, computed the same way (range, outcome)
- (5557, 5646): 13.5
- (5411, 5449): 13.8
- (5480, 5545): 14.4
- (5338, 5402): 13.3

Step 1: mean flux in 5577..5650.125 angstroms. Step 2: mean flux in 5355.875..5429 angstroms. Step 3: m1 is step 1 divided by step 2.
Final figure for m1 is 1.05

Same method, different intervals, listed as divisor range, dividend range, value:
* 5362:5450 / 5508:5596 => 1.08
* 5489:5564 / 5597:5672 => 0.95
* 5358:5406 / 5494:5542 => 1.15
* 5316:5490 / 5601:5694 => 1.03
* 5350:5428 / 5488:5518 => 1.07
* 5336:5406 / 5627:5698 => 1.03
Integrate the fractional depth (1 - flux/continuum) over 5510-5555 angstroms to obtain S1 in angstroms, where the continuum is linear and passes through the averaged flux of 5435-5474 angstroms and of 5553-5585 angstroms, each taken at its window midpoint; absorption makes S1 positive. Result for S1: -4.3 angstroms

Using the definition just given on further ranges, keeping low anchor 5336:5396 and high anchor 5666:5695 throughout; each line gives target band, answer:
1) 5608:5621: -0.62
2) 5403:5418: 1.04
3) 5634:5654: -0.12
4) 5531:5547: -2.15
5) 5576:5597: 0.09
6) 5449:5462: -0.08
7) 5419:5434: -0.35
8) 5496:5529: -2.81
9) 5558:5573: 0.21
